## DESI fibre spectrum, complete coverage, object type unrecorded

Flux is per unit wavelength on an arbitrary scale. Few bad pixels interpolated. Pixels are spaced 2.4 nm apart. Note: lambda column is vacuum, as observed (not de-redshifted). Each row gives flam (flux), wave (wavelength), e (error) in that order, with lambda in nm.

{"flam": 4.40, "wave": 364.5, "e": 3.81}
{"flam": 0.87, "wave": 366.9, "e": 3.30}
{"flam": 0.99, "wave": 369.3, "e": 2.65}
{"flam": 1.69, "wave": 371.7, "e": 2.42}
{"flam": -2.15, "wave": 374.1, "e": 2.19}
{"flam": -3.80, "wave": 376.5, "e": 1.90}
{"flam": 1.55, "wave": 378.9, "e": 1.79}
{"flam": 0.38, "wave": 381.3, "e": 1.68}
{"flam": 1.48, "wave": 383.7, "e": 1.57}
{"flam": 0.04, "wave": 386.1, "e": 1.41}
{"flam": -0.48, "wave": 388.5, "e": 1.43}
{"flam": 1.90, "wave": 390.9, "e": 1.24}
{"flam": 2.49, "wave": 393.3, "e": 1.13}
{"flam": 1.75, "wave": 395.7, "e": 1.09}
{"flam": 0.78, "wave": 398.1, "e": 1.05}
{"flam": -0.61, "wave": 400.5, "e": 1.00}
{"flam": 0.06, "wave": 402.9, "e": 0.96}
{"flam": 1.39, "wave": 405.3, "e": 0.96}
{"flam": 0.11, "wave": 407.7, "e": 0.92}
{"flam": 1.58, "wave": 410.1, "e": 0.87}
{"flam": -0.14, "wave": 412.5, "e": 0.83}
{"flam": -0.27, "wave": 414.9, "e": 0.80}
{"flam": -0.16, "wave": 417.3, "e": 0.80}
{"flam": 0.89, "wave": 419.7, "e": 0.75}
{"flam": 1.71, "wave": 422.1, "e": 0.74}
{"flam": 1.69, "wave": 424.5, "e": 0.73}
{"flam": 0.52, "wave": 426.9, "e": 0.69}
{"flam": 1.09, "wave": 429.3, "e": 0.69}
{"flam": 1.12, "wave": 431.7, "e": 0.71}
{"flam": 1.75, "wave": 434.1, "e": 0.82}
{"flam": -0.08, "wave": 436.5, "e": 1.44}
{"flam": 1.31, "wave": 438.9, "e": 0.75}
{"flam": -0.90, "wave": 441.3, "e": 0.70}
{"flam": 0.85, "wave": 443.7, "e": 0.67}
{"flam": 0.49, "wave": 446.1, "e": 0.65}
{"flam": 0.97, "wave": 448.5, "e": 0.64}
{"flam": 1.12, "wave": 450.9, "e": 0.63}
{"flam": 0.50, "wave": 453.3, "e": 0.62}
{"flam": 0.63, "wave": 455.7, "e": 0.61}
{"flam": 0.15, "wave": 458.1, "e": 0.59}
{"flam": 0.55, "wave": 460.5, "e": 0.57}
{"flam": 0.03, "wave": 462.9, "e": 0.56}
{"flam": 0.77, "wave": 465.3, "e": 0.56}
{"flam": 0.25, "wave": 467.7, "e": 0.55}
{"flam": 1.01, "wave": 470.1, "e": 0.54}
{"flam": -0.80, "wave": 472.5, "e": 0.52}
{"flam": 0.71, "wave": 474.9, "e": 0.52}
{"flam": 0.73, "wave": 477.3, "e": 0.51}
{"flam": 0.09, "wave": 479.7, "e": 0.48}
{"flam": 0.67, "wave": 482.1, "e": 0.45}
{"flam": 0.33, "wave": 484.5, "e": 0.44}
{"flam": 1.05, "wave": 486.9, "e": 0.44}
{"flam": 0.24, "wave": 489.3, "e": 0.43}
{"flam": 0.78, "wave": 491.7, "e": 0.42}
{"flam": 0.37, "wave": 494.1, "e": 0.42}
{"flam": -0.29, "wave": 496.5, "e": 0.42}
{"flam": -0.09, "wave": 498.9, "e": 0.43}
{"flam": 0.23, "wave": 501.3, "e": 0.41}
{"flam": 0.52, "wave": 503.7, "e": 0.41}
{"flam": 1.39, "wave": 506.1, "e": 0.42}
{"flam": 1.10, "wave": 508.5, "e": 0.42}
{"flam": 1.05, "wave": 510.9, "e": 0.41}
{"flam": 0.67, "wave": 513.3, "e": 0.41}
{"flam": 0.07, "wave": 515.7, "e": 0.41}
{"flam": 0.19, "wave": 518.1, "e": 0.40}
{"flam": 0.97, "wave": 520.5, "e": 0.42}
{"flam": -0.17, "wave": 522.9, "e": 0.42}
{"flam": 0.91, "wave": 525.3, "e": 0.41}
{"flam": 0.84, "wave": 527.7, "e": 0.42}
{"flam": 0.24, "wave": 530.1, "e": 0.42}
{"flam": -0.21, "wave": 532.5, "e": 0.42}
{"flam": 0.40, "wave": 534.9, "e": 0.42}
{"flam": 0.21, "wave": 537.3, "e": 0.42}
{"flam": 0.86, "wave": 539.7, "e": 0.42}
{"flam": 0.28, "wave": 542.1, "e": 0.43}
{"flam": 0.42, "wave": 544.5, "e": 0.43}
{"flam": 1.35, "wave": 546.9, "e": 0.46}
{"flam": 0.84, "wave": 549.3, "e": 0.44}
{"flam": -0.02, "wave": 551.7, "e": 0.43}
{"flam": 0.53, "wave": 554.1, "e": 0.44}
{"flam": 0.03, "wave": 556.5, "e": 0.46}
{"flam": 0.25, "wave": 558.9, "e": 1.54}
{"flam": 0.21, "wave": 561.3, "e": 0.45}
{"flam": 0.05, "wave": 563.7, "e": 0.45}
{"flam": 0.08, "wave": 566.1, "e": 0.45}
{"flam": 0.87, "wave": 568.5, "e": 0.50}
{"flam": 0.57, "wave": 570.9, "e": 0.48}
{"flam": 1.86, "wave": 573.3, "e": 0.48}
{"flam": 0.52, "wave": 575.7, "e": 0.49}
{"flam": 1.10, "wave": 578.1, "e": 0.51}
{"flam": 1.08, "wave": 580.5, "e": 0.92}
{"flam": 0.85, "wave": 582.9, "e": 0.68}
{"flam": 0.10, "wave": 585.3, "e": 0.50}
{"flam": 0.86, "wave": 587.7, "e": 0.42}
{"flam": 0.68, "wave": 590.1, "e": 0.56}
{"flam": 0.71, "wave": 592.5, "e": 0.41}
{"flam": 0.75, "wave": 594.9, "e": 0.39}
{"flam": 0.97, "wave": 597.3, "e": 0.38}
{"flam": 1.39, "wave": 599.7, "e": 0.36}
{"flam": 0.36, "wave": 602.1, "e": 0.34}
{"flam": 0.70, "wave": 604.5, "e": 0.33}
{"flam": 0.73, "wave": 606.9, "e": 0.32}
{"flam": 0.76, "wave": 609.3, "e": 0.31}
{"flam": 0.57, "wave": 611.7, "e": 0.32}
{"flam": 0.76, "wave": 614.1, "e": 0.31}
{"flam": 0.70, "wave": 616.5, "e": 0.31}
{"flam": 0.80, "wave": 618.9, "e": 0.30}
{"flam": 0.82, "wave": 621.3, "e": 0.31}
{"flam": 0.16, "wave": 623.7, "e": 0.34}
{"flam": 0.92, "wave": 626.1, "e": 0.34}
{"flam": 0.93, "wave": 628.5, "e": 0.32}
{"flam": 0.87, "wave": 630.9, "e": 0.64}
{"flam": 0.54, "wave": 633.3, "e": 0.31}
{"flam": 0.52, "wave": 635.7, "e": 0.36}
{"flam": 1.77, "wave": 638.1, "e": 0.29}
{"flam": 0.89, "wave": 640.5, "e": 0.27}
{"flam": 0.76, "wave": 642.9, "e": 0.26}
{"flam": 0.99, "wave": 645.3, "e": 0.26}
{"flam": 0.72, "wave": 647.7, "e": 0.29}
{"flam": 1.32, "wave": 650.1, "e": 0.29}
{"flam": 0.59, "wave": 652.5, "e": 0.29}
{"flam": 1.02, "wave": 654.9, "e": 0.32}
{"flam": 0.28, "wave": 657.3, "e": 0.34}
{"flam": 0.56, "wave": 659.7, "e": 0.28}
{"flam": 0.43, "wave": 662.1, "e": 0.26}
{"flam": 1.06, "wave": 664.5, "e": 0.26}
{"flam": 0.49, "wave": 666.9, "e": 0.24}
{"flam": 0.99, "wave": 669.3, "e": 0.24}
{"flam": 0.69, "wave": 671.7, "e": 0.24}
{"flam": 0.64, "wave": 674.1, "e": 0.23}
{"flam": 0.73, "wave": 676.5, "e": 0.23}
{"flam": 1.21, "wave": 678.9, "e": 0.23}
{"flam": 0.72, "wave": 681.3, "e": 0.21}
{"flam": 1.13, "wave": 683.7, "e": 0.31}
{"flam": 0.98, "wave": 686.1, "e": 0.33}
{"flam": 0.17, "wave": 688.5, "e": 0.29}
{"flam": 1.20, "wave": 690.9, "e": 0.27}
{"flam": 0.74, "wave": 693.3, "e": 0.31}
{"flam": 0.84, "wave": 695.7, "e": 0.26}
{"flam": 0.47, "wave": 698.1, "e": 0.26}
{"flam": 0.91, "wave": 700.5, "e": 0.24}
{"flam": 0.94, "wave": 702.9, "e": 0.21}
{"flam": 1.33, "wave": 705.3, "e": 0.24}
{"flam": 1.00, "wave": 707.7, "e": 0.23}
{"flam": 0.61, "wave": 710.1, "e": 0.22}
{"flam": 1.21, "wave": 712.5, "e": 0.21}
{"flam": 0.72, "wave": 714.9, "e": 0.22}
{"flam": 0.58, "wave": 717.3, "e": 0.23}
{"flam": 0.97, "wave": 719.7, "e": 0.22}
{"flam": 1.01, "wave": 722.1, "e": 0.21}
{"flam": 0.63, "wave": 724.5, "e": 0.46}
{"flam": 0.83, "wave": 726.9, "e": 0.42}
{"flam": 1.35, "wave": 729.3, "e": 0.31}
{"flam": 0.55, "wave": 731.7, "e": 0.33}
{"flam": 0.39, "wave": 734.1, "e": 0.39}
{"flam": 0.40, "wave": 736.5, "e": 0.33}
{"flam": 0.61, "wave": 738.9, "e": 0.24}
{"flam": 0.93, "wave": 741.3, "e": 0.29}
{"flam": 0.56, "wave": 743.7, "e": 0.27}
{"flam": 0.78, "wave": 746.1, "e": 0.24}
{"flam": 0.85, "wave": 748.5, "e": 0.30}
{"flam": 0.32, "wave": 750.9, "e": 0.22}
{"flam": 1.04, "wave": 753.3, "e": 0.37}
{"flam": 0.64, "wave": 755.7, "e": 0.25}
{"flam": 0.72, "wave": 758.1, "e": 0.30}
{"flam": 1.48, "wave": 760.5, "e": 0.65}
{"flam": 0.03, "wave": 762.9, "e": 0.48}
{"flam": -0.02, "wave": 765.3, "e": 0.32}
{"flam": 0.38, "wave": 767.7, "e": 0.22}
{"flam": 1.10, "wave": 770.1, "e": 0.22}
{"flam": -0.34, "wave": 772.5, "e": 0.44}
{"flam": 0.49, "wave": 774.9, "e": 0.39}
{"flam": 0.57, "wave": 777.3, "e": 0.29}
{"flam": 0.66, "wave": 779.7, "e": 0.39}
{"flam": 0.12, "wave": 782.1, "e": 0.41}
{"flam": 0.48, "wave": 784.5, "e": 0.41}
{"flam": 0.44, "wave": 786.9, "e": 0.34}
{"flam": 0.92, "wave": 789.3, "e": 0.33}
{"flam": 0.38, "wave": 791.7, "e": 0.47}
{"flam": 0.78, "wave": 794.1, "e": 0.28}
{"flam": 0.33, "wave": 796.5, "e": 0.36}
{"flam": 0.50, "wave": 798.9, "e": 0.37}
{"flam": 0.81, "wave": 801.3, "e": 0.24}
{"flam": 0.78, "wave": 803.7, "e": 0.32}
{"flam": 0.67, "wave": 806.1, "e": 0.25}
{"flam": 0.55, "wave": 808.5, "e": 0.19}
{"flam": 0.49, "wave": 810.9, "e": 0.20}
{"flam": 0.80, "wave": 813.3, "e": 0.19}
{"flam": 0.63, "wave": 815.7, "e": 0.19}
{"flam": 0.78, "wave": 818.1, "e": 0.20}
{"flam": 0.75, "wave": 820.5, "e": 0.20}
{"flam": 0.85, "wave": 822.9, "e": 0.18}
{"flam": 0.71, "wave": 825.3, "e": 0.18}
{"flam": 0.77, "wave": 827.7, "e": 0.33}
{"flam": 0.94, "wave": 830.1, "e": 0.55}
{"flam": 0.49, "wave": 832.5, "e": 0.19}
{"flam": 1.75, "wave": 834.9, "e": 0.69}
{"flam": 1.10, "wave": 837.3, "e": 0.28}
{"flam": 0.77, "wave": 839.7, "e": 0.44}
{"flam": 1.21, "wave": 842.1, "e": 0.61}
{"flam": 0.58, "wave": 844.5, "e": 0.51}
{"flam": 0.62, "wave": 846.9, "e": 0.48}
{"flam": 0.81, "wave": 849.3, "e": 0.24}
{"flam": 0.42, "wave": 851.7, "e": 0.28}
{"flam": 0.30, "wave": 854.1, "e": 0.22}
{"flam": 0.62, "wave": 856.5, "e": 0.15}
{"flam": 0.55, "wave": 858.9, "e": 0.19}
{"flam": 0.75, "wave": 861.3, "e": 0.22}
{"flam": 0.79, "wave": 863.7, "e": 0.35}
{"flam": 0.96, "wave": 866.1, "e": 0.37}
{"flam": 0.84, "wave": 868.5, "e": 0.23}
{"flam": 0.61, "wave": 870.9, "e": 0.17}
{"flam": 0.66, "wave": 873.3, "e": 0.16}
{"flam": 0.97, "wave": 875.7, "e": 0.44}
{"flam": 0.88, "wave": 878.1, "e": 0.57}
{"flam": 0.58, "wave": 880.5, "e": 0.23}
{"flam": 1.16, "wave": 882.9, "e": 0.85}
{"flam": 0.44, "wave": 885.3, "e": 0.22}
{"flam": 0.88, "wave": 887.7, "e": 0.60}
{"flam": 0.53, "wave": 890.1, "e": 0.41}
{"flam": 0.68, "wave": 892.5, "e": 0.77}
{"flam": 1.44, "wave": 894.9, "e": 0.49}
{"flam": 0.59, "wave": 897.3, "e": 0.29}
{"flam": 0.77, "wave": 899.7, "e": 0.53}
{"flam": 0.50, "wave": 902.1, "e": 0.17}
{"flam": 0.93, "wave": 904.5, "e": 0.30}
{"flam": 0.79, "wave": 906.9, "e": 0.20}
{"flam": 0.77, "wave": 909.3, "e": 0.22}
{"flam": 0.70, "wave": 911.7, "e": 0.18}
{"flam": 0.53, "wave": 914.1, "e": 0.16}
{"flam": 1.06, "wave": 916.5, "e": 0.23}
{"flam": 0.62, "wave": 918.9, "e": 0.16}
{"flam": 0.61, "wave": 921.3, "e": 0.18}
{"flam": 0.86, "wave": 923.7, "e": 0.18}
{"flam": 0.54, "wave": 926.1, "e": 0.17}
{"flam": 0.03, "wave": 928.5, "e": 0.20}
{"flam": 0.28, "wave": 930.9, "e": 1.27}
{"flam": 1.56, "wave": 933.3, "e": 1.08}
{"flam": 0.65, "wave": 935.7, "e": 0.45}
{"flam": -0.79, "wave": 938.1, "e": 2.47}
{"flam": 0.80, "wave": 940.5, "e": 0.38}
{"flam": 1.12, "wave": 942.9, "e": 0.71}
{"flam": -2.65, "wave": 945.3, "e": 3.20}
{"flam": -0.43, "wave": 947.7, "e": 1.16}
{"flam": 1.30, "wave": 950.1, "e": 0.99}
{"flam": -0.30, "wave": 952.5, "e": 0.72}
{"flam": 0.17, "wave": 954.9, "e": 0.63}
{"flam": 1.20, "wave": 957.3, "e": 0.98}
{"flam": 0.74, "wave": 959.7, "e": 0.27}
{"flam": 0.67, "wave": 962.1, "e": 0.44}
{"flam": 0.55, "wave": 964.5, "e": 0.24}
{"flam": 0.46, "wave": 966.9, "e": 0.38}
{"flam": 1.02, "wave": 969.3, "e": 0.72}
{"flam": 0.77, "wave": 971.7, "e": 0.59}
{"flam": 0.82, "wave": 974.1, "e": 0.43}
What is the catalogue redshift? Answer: 0.54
